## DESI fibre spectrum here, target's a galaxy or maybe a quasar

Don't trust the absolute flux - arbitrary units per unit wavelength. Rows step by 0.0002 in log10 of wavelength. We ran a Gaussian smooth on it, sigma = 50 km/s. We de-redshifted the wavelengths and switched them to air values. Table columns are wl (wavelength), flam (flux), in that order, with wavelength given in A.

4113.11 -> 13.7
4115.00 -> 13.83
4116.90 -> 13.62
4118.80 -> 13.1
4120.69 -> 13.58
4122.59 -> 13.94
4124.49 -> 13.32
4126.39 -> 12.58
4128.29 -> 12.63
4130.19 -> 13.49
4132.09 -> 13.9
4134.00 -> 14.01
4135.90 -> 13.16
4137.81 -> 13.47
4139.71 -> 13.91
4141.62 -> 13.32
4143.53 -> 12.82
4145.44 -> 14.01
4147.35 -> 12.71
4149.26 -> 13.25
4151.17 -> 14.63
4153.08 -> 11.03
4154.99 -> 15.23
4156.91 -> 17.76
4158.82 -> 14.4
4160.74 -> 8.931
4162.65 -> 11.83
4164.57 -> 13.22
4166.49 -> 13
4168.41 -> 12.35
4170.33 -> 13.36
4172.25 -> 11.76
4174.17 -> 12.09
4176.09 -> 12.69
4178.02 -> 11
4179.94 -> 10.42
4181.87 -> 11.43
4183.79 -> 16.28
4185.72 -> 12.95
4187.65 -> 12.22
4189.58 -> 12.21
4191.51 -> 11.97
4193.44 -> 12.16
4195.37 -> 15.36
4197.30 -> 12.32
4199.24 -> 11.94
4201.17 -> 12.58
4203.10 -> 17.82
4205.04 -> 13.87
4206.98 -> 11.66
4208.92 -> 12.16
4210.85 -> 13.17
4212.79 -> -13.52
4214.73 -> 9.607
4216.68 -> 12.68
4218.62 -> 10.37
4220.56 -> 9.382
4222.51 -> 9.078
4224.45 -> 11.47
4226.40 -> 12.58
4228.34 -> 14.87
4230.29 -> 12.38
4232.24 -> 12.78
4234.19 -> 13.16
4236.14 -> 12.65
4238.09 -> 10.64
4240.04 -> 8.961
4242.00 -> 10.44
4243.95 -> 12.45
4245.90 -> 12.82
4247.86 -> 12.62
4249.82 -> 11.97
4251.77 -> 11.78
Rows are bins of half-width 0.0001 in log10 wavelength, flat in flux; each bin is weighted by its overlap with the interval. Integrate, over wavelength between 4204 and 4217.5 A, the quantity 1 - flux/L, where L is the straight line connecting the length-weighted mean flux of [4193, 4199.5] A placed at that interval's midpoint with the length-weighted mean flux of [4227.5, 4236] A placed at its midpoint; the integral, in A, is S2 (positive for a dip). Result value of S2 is 4.8 A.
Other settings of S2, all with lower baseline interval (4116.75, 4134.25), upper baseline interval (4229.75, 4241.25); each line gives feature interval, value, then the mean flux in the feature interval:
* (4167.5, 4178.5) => 0.3 A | 12.3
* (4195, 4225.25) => 4.0 A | 10.5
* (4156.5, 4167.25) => -0.1 A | 13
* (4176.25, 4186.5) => 0.1 A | 12.4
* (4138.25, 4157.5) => -1.1 A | 13.8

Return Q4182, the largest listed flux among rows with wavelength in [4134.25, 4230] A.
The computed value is 17.82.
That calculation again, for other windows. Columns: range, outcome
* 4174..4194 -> 16.28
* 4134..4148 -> 14.01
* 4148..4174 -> 17.76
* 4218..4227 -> 12.58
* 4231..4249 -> 13.16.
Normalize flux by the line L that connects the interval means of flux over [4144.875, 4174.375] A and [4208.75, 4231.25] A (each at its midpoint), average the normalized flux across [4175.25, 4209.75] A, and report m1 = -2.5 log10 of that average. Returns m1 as -0.16 mag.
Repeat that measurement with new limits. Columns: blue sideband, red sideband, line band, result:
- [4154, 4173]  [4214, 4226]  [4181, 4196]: -0.088 mag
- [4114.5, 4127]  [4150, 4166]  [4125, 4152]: -0.001 mag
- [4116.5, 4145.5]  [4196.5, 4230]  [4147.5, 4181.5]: -0.035 mag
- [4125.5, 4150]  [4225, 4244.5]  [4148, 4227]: 0.070 mag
